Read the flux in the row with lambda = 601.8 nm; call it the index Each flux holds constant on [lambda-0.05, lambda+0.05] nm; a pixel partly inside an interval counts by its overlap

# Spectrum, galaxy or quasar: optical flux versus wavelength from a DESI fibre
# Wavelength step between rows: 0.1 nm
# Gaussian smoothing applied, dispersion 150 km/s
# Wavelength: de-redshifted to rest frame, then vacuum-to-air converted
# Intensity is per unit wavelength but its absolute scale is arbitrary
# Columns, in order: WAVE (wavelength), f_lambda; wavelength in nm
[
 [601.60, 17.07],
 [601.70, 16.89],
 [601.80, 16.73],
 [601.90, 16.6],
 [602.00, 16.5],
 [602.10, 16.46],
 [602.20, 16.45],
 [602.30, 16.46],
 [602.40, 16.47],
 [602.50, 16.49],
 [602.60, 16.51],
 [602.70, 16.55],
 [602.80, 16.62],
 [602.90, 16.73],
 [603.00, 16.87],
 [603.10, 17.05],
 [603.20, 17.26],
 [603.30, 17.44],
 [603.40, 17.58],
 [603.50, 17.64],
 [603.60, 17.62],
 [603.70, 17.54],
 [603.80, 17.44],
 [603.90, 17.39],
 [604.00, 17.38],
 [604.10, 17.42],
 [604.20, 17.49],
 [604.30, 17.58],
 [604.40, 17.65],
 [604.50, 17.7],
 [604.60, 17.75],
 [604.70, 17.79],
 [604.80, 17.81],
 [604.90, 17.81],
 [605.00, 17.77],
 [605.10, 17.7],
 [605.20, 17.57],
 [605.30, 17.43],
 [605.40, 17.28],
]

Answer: 16.73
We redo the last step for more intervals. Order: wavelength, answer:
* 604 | 17.38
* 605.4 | 17.28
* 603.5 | 17.64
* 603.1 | 17.05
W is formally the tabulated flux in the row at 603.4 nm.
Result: 17.58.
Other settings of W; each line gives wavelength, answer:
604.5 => 17.7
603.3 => 17.44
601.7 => 16.89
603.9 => 17.39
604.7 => 17.79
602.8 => 16.62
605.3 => 17.43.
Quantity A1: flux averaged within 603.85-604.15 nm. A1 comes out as 17.4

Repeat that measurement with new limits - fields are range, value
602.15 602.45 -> 16.5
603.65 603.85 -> 17.5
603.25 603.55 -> 17.6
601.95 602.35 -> 16.5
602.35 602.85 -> 16.5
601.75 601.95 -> 16.7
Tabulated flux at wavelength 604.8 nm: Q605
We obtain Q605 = 17.81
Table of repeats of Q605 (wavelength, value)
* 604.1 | 17.42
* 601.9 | 16.6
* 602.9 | 16.73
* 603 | 16.87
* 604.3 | 17.58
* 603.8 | 17.44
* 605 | 17.77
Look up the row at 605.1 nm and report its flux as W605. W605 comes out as 17.7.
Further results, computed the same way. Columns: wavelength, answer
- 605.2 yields 17.57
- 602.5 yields 16.49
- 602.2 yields 16.45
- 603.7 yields 17.54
